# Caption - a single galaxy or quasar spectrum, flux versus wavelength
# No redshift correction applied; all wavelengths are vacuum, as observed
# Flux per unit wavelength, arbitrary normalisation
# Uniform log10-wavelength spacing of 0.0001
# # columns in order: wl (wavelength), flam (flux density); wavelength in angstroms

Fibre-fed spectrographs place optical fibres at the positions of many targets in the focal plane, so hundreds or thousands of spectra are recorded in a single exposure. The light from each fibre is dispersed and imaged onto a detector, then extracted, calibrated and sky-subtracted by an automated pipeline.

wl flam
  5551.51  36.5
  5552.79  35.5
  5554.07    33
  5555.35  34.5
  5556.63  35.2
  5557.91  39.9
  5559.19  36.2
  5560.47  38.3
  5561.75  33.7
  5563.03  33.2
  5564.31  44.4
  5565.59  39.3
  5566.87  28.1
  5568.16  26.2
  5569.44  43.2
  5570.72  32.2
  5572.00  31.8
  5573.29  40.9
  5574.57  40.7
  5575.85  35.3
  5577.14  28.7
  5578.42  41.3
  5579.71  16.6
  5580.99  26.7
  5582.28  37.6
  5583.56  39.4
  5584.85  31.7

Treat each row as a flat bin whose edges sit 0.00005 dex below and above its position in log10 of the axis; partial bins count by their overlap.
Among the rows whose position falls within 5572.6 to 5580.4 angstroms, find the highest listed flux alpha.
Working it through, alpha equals 41.3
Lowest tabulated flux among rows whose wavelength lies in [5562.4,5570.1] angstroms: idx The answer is 26.2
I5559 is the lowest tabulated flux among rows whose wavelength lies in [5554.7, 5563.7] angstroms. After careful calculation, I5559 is 33.2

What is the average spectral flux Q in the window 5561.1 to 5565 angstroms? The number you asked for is 37.2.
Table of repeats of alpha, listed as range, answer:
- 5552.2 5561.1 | 39.9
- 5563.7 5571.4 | 44.4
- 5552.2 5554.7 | 35.5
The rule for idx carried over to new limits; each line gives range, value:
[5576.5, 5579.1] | 28.7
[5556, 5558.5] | 35.2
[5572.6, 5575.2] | 40.7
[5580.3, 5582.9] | 26.7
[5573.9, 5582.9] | 16.6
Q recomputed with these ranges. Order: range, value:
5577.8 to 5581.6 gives 28.1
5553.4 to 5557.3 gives 34.3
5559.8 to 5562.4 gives 36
